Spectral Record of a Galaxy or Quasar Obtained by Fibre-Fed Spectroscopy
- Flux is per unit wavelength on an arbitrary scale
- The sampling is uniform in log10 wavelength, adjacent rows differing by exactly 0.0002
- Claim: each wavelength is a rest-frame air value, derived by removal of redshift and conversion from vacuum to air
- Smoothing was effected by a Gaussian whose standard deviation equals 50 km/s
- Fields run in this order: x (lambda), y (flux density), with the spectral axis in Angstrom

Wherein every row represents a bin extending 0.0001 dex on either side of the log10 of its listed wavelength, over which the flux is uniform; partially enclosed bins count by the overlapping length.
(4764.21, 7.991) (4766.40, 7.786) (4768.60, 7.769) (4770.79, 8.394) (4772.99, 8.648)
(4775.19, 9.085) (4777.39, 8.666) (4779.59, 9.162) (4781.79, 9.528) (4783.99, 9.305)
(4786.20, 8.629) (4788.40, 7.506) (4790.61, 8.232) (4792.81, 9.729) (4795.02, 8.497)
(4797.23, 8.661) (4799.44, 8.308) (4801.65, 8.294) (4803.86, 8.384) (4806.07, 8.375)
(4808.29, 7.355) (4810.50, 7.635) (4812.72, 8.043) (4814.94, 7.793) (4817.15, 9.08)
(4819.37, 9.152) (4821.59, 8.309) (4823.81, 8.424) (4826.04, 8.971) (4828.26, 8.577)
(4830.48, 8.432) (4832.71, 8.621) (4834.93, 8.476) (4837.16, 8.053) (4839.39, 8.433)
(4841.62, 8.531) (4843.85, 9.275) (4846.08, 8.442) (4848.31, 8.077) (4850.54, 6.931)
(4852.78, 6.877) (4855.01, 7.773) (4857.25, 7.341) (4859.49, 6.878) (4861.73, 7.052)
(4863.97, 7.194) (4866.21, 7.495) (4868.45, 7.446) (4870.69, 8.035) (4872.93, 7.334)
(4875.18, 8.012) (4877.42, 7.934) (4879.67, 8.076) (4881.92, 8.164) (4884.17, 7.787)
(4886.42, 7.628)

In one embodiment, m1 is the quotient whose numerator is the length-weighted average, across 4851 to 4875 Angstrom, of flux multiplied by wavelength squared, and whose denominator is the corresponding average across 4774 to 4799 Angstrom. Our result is 0.9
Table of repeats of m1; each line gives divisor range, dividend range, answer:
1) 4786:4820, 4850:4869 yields 0.89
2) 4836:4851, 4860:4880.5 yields 0.92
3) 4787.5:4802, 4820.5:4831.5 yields 1.02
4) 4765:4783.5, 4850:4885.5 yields 0.91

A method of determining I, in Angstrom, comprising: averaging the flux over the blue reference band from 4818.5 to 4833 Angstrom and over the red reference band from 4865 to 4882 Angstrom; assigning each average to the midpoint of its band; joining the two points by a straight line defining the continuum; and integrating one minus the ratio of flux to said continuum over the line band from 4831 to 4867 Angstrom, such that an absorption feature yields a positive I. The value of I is 1.6 Angstrom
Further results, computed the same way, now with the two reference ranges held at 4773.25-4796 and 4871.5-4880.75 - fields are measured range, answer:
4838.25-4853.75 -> 0.2 Angstrom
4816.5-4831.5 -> -0.5 Angstrom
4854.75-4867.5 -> 1.2 Angstrom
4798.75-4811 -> 0.8 Angstrom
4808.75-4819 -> 0.4 Angstrom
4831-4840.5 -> -0.1 Angstrom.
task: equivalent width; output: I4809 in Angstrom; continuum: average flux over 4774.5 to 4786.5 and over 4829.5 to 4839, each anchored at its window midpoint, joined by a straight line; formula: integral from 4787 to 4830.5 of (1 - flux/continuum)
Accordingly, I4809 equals 1.7 Angstrom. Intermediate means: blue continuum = 9.09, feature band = 8.39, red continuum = 8.39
